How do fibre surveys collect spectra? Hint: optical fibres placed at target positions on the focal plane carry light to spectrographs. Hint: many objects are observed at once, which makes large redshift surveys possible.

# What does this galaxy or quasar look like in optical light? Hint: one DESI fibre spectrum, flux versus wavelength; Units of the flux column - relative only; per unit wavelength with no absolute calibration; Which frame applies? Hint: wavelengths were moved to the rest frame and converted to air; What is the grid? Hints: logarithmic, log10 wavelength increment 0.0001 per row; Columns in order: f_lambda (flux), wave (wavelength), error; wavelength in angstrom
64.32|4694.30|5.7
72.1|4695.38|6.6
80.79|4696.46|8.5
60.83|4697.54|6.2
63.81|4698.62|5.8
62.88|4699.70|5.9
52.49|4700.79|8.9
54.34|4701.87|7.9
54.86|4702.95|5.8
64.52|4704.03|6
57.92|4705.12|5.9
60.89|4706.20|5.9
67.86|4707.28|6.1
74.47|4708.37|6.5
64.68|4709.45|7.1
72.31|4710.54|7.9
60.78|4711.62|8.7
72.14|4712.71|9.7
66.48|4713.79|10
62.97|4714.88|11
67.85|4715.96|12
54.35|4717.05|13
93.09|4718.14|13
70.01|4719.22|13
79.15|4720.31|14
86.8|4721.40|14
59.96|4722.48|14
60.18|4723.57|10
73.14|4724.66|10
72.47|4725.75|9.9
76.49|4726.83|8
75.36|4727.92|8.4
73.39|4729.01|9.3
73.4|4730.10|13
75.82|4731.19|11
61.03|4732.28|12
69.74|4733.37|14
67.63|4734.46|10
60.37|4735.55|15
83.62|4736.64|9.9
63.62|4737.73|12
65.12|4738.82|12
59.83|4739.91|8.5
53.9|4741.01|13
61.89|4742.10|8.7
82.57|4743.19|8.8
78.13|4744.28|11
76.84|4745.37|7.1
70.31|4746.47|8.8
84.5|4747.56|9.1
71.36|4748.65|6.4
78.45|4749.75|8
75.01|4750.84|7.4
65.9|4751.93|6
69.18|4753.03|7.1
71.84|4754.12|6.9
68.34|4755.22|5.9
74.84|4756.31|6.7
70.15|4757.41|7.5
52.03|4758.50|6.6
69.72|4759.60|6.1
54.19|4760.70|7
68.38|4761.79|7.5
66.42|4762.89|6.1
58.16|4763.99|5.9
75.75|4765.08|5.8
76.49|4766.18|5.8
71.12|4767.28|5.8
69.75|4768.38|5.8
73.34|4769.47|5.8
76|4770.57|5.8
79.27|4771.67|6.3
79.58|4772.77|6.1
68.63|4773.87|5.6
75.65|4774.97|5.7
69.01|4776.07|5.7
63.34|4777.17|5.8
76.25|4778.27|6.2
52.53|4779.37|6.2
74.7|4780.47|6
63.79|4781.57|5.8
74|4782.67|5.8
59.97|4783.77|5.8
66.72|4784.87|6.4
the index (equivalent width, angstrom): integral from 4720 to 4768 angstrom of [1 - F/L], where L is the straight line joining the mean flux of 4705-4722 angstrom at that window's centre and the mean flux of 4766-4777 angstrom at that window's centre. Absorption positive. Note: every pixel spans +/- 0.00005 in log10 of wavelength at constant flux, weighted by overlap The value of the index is 1.10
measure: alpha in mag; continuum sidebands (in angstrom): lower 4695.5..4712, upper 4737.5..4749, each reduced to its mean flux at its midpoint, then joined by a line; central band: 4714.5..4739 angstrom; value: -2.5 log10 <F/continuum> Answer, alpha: -0.05 mag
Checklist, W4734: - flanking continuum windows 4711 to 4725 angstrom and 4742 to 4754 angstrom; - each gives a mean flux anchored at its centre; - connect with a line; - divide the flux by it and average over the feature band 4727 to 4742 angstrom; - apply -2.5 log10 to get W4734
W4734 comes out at 0.07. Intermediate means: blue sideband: 69.7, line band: 67.9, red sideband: 74.4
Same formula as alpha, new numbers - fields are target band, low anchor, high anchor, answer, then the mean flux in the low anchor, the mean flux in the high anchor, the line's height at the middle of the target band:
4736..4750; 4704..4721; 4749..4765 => -0.05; 68.3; 67.6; 67.8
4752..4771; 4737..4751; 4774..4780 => 0.01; 70.9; 67.5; 69.1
